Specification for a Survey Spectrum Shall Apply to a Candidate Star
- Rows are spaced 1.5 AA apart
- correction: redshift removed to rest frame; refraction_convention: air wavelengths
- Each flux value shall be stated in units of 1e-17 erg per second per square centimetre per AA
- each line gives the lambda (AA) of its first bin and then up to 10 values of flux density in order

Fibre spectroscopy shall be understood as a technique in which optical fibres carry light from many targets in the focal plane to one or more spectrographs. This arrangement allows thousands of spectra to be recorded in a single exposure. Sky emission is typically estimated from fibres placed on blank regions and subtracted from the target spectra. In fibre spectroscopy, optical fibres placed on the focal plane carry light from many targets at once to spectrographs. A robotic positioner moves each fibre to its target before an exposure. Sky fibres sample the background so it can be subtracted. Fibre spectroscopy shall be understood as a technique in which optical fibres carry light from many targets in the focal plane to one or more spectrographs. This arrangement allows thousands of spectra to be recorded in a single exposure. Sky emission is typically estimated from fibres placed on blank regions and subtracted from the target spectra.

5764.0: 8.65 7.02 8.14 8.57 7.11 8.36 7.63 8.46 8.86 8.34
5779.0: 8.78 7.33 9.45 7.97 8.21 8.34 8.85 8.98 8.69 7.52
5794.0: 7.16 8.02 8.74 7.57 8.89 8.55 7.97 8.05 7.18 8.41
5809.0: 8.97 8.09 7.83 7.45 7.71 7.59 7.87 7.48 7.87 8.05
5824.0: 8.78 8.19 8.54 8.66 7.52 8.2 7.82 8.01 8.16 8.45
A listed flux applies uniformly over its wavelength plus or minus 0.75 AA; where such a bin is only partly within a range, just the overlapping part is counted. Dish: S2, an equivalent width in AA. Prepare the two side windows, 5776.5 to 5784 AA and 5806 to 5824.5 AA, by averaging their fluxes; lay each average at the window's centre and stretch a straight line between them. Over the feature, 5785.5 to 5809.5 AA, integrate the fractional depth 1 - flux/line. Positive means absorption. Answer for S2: -0.1 AA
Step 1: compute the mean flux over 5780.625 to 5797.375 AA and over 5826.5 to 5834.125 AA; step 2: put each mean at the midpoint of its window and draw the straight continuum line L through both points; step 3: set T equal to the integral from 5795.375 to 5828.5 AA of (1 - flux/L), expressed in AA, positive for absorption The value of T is 0.5 AA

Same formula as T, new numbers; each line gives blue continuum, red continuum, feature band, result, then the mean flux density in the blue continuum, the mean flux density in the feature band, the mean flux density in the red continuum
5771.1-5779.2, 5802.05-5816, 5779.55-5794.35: -0.1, 8.38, 8.29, 7.96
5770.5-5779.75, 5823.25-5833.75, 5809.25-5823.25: 0.8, 8.37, 7.81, 8.24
